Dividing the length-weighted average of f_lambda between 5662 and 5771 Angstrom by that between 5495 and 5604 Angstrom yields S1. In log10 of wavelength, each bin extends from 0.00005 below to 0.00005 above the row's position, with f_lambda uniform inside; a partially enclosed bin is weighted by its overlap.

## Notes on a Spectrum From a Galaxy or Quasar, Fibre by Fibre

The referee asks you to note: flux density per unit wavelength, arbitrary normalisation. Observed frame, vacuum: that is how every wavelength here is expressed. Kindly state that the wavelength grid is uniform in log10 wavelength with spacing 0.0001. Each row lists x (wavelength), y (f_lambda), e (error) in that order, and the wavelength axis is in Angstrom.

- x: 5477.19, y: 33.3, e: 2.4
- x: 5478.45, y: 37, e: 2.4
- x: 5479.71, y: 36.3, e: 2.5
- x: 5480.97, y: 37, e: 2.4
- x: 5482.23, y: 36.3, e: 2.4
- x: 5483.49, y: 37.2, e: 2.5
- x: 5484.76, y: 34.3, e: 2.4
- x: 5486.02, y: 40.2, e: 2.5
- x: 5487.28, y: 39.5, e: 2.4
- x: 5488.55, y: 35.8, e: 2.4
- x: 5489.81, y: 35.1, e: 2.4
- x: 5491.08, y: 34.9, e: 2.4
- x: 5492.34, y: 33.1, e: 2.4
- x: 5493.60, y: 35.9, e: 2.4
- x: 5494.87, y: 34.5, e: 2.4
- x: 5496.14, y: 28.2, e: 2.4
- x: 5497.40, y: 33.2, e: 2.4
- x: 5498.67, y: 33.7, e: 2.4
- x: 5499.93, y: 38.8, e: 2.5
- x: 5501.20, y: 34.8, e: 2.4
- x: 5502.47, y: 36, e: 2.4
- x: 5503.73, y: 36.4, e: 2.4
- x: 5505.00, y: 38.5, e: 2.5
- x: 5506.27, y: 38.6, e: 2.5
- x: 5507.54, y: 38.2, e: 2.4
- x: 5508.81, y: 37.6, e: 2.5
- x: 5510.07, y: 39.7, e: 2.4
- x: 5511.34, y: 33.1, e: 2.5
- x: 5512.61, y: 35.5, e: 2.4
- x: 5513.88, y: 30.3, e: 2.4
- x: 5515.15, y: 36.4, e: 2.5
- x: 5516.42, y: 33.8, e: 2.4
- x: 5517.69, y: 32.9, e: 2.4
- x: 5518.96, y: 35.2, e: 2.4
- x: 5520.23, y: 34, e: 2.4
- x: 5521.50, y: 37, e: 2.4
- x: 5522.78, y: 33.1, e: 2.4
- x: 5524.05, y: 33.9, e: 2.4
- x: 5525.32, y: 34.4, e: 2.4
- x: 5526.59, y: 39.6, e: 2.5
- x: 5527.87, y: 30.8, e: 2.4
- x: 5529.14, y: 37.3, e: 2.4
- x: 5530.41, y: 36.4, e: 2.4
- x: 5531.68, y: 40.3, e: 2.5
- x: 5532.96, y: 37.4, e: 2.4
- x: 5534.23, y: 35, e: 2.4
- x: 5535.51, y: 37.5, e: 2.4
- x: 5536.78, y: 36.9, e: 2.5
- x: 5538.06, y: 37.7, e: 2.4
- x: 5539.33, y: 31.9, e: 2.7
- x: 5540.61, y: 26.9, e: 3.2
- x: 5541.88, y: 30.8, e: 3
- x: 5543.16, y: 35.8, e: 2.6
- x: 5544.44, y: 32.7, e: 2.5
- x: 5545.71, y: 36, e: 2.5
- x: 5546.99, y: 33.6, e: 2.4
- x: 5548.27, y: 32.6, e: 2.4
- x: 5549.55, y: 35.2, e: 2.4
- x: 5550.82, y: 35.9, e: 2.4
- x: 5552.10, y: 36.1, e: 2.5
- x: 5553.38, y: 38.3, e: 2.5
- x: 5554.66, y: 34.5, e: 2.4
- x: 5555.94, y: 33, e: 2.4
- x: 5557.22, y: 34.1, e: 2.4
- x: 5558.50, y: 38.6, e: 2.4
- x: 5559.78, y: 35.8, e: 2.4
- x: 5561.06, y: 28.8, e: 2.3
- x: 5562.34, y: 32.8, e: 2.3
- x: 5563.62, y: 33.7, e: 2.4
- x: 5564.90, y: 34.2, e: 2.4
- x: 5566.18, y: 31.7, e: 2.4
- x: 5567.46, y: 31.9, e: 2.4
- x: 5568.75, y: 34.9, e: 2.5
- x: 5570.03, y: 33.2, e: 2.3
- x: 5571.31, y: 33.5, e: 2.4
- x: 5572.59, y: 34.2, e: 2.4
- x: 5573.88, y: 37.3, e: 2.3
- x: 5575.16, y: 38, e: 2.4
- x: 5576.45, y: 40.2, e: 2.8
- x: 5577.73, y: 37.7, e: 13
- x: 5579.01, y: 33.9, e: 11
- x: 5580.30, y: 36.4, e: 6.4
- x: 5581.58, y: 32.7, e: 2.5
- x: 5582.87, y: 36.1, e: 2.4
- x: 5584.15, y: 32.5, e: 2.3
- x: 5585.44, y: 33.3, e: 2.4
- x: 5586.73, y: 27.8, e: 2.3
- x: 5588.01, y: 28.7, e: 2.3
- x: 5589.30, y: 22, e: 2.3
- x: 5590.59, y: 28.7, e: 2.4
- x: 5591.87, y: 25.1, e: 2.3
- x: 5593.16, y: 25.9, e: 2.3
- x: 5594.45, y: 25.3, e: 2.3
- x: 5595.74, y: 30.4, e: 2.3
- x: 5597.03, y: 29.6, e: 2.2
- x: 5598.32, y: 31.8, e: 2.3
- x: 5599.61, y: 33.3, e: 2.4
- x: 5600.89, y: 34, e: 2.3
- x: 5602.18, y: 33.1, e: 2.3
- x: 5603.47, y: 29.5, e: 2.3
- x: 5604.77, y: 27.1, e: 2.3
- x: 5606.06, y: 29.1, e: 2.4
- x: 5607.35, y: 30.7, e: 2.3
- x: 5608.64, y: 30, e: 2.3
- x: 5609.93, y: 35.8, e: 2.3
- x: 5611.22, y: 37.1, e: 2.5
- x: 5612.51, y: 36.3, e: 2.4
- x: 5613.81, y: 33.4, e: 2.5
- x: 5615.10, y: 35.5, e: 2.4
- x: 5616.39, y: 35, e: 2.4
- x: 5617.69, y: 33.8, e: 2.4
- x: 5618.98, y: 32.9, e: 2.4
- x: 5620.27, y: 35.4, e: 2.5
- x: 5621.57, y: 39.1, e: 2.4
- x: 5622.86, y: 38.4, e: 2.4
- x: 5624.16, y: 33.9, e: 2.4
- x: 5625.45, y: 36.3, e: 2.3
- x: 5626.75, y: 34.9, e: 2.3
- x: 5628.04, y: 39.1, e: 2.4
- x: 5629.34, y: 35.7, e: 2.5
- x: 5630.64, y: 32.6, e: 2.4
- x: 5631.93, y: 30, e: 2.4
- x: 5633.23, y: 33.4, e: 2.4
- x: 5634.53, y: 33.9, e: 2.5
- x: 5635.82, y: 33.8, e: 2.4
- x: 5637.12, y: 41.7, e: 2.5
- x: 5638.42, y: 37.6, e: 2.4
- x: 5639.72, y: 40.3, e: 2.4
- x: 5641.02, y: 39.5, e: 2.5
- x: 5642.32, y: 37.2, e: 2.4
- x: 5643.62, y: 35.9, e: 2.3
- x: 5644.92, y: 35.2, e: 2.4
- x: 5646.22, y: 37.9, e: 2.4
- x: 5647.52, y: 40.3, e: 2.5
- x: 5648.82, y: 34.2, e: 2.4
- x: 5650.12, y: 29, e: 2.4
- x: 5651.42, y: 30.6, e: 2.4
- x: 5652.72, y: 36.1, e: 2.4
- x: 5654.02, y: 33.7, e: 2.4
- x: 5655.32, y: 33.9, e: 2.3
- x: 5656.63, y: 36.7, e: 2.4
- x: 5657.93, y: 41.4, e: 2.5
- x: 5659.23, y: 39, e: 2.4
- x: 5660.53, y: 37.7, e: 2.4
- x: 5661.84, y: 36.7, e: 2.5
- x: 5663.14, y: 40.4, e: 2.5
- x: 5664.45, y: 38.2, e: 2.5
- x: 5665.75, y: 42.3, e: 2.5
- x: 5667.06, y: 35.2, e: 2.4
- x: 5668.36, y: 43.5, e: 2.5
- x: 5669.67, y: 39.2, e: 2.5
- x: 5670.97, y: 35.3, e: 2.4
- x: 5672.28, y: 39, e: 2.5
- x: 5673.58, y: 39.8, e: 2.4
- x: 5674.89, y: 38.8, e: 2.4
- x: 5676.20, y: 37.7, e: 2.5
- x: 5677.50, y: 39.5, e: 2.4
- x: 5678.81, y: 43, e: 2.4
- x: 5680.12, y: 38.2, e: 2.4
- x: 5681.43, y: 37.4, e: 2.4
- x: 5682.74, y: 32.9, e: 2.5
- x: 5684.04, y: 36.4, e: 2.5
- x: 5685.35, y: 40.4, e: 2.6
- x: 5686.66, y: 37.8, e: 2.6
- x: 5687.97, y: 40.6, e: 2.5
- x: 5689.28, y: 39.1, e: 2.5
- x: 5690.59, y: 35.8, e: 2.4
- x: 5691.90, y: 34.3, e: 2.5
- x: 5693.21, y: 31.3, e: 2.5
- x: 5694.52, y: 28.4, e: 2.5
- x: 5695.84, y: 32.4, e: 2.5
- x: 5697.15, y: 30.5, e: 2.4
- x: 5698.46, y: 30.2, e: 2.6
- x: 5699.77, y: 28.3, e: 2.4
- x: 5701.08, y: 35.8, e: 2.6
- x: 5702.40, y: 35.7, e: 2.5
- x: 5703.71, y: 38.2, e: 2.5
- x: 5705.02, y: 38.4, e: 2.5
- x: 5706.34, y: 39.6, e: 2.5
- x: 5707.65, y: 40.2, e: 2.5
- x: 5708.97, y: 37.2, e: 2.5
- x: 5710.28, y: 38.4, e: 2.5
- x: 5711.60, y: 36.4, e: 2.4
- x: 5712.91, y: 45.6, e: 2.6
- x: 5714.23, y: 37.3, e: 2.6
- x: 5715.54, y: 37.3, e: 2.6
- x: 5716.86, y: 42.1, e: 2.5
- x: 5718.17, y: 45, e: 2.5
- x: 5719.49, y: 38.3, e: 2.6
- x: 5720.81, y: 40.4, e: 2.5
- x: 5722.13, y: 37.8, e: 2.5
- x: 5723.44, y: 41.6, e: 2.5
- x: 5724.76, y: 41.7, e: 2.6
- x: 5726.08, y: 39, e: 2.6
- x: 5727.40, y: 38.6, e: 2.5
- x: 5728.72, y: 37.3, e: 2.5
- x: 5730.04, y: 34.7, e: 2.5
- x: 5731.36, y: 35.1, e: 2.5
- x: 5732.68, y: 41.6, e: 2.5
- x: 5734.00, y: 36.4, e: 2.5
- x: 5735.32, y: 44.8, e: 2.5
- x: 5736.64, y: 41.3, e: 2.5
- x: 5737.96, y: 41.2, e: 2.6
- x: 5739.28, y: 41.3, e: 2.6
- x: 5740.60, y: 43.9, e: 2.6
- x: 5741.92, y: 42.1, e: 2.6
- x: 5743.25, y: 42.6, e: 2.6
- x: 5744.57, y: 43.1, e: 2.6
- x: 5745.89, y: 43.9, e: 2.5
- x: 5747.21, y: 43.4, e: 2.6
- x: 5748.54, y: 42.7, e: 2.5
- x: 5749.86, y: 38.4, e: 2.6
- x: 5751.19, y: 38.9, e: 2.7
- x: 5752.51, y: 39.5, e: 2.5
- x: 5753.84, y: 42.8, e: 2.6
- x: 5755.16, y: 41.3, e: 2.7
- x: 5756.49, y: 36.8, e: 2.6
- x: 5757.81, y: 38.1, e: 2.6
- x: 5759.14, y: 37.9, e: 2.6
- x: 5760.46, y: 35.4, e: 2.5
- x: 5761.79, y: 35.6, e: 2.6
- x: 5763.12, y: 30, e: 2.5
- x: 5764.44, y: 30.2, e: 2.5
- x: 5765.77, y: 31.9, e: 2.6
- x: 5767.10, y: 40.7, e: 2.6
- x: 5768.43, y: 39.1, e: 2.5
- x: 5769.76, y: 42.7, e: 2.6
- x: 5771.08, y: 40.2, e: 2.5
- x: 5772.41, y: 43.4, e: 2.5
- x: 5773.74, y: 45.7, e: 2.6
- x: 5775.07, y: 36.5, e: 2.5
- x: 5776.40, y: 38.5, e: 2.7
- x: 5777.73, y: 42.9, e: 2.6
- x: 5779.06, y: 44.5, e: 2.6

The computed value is 1.13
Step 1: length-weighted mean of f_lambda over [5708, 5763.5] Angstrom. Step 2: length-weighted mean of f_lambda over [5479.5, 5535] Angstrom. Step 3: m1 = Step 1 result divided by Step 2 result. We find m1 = 1.1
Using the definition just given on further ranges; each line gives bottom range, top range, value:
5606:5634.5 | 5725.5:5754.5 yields 1.17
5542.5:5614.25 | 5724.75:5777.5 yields 1.20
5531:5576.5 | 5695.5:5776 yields 1.12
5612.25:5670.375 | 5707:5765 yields 1.09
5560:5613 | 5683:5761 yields 1.20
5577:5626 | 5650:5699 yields 1.14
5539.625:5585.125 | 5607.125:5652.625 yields 1.03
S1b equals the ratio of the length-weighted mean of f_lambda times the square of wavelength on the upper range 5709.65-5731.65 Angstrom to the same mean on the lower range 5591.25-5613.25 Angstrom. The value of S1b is 1.33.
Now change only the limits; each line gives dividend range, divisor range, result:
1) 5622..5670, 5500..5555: 1.08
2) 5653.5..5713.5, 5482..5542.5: 1.12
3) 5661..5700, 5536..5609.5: 1.17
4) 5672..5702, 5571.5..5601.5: 1.16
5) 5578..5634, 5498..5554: 0.95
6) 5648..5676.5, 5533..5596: 1.16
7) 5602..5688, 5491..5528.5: 1.08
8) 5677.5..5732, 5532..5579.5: 1.13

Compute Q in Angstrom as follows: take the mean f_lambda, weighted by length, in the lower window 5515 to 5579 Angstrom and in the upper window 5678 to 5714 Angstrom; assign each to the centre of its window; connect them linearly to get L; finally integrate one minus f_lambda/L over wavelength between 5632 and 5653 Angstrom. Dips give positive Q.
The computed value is 0.0 Angstrom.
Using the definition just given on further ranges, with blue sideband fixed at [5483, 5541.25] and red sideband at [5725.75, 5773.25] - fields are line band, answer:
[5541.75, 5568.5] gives 1.5 Angstrom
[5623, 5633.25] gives 0.7 Angstrom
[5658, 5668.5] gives -0.3 Angstrom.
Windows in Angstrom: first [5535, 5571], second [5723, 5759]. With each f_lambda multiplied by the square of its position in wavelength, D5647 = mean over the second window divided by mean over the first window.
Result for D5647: 1.3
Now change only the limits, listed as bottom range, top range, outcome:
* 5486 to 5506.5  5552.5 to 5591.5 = 0.97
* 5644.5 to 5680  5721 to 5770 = 1.07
